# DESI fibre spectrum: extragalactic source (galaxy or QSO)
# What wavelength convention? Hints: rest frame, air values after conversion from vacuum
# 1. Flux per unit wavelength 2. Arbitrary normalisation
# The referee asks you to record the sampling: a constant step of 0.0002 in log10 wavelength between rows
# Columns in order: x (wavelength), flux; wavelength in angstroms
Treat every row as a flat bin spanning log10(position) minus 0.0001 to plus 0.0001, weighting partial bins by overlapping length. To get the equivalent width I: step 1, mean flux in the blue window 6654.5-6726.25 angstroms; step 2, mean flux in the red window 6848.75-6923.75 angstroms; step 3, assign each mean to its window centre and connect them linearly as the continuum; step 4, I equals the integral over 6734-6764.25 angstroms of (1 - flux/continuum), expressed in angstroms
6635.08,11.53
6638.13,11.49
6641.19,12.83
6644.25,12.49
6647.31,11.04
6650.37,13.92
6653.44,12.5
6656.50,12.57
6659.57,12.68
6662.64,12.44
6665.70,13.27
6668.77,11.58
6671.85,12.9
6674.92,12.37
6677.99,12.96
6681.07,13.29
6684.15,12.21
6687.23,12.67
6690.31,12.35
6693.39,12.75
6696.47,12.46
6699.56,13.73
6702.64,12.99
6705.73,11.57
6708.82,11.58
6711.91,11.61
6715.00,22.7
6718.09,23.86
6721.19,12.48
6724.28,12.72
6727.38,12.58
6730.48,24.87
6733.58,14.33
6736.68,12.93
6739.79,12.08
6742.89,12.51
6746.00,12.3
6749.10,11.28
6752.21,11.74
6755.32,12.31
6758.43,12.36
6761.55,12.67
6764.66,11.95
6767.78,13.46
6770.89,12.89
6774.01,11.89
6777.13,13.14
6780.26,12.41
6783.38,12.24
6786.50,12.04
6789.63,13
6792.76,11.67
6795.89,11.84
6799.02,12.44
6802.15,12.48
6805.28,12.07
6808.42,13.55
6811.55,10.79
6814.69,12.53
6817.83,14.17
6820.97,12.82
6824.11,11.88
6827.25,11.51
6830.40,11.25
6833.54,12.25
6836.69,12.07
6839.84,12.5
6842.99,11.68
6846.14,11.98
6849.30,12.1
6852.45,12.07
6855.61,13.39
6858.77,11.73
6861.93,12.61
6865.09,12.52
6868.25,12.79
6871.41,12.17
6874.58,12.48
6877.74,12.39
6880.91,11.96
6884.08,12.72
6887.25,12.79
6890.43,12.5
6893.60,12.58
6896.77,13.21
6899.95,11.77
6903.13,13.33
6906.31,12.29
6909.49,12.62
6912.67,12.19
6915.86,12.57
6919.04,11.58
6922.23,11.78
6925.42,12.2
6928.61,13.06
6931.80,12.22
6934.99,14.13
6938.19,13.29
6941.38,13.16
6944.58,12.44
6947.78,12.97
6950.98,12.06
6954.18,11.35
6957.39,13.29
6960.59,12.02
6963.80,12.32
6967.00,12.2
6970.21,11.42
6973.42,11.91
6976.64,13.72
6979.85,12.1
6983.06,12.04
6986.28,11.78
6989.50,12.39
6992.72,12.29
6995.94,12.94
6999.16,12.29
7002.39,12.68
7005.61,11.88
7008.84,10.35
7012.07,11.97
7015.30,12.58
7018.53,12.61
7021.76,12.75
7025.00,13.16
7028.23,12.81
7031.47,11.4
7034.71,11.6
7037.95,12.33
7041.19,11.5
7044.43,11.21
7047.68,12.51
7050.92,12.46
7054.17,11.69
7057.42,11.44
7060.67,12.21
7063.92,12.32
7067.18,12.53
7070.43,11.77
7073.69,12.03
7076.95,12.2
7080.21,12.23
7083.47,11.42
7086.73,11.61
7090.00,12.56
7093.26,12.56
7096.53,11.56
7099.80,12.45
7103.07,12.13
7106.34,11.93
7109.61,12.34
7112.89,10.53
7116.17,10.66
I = 1.94 angstroms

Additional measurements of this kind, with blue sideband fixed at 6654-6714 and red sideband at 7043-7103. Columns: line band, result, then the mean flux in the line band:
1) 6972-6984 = -0.28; 12.5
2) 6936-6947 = -0.71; 13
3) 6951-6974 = 0.24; 12.1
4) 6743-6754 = 0.56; 11.9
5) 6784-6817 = 0.43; 12.3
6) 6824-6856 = 0.95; 12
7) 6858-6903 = -0.57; 12.5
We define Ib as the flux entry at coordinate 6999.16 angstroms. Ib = 12.29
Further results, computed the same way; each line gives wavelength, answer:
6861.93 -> 12.61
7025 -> 13.16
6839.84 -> 12.5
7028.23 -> 12.81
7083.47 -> 11.42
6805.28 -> 12.07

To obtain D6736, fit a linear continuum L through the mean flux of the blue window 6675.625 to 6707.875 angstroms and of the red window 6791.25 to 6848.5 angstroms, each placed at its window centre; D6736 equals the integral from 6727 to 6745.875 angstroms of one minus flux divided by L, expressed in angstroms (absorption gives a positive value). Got -3.5 angstroms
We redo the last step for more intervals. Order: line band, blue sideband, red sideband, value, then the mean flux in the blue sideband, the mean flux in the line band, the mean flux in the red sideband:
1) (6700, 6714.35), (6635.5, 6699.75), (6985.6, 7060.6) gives -0.3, 12.6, 12.8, 12.1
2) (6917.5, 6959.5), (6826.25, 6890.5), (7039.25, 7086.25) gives -1.5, 12.3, 12.6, 12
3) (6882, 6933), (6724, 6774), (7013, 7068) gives 0.9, 13.3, 12.5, 12.2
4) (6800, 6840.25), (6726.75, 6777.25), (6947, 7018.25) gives 2.0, 13.3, 12.3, 12.2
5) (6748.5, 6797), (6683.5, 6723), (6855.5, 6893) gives 4.0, 14.1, 12.3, 12.5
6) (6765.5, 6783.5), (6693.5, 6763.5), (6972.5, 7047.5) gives 1.3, 13.9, 12.7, 12.2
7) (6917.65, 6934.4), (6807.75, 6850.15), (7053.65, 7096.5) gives -0.2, 12.2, 12.3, 12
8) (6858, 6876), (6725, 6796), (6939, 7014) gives 0.3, 13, 12.4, 12.3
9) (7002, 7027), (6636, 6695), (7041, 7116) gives -0.4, 12.5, 12.2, 11.9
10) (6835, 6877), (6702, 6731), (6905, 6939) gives 3.6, 15.5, 12.3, 12.5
